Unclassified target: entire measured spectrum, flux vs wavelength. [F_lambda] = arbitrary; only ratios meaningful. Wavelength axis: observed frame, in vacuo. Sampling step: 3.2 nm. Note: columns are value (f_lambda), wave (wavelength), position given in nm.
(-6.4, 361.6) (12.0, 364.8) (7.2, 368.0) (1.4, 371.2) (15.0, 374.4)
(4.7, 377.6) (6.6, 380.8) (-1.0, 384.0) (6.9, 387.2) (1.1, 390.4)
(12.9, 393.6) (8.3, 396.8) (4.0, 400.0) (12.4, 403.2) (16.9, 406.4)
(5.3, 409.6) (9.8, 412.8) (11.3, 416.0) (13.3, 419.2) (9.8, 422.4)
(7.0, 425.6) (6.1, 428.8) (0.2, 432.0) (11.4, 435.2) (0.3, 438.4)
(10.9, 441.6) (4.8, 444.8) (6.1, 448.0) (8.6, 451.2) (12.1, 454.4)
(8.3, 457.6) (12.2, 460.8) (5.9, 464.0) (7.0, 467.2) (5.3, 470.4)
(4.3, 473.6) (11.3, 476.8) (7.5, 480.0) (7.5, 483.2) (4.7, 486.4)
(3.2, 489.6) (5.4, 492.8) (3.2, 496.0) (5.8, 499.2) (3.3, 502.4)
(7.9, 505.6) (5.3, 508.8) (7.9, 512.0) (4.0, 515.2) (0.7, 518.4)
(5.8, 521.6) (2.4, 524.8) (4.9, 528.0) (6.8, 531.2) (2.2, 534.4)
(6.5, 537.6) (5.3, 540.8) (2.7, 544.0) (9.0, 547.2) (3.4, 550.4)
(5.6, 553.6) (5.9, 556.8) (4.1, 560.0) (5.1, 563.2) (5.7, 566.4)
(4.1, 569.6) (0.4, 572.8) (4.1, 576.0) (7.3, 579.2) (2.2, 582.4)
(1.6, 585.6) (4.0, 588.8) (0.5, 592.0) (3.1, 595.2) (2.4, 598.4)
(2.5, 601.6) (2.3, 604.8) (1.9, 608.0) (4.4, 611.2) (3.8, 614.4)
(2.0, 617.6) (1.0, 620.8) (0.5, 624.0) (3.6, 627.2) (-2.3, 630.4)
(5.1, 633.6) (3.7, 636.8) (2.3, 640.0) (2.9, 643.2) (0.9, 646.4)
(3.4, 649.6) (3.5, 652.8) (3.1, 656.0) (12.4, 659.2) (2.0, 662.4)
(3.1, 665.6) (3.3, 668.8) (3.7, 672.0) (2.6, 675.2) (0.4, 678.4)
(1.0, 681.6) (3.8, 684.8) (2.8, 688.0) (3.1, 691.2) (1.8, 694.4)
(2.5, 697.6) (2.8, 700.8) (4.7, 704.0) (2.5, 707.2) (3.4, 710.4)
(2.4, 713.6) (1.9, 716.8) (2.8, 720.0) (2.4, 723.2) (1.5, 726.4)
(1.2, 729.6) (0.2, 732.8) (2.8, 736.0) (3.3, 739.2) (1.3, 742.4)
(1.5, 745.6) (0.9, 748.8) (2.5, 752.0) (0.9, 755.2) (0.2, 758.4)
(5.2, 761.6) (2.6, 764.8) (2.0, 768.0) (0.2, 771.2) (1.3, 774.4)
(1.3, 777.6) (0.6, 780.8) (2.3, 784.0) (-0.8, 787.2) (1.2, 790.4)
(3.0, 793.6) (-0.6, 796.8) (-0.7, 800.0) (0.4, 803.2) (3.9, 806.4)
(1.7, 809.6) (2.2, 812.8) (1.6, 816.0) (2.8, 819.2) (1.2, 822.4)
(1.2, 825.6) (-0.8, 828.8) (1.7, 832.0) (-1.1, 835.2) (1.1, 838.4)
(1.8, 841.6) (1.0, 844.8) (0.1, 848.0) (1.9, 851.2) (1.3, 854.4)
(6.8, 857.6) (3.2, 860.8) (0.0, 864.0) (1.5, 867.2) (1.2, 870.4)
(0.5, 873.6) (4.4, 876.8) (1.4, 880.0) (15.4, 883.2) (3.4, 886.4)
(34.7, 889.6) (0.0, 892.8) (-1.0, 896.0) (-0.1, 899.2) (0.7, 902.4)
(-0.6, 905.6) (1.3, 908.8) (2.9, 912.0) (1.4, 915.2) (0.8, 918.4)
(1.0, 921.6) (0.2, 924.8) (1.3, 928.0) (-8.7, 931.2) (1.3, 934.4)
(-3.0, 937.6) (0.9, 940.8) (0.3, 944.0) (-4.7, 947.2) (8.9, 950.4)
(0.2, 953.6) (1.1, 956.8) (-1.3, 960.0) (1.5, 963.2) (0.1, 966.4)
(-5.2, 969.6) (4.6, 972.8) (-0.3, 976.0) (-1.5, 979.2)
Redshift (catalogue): 0.766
